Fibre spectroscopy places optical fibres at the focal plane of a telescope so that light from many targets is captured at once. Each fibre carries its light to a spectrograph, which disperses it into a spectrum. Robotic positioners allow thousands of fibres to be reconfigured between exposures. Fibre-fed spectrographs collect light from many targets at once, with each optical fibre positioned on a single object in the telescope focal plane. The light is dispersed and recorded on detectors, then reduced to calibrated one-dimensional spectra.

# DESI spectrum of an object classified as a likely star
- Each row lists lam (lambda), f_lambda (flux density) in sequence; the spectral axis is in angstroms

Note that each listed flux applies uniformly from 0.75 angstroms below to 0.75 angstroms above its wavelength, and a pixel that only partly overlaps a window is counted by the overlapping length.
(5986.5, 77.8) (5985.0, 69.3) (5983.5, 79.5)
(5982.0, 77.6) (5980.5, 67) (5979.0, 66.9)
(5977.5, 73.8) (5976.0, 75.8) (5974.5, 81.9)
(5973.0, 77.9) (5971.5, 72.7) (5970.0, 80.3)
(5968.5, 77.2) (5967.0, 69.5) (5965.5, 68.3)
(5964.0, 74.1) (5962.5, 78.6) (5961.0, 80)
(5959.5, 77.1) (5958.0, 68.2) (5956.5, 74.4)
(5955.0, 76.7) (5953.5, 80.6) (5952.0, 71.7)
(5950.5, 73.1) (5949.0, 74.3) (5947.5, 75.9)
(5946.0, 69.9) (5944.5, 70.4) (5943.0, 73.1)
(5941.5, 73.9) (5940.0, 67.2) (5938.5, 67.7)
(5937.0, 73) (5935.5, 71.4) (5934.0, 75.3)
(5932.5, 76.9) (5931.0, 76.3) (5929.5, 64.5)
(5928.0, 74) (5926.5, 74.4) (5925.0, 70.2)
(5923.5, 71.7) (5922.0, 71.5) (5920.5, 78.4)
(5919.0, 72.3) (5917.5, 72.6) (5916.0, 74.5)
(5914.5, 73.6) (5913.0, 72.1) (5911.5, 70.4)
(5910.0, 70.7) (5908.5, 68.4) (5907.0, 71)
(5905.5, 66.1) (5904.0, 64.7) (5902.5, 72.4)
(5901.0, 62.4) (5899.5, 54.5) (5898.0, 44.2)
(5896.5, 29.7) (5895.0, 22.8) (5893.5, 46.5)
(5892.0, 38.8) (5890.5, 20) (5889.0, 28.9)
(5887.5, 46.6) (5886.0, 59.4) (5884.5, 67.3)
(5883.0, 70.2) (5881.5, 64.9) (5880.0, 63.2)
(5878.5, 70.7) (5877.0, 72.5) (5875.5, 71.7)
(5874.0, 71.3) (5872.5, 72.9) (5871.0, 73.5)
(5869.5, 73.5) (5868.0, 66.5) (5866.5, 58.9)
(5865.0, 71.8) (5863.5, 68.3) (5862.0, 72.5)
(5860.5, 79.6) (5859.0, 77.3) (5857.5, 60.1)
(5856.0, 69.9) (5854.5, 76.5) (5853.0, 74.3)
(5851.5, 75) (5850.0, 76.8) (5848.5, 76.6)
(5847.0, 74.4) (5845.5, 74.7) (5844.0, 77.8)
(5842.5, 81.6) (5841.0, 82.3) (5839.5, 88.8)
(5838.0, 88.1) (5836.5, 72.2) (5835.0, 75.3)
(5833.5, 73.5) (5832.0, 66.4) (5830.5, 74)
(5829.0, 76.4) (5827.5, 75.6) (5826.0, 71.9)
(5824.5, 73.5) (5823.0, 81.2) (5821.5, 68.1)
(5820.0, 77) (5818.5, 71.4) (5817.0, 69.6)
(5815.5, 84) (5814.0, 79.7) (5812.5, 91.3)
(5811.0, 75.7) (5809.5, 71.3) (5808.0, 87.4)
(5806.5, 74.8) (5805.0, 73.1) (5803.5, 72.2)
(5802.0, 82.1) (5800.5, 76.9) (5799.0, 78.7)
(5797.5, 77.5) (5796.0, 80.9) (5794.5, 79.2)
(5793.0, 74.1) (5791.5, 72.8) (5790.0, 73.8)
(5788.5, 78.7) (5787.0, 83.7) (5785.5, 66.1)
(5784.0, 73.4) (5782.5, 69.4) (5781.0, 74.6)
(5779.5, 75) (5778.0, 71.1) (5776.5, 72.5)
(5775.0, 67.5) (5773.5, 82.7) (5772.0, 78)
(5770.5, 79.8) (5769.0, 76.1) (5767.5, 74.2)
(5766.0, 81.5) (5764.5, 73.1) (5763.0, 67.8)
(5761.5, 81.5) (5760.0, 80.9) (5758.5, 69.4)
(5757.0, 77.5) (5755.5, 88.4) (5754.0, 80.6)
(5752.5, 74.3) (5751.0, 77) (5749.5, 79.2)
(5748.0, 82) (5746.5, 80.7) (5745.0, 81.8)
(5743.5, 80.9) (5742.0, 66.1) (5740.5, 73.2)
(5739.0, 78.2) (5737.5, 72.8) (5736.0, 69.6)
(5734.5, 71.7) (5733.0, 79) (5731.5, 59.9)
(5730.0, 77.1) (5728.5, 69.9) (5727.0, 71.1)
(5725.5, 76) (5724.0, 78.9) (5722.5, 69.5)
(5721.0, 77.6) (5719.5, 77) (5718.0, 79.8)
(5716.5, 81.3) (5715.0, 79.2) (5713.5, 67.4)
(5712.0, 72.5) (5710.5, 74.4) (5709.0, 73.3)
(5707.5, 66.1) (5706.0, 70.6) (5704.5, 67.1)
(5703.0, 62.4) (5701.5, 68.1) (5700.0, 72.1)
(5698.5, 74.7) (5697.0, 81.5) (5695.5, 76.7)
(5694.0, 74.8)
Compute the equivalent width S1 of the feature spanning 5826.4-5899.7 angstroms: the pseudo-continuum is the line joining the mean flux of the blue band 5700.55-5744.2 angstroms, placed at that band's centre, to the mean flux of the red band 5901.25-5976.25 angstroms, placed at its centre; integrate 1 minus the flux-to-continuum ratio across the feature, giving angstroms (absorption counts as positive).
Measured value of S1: 6.6 angstroms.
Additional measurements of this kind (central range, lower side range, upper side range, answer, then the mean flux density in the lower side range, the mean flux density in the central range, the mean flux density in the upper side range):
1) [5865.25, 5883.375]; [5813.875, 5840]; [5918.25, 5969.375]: 1.3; 75.7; 69.2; 73.3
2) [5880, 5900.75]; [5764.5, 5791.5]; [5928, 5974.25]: 7.7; 75.1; 46.7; 73.8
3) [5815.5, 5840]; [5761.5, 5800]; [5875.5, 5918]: -2.4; 75.4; 75.3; 58.7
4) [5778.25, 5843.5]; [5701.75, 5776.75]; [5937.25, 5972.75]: -1.8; 75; 76.6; 73.7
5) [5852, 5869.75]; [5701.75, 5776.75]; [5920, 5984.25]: 0.8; 75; 70.7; 73.8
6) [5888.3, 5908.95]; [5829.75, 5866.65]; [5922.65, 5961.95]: 6.9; 74.9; 49.1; 73.2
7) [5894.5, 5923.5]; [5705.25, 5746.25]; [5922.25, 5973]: 3.6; 74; 64.4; 73.5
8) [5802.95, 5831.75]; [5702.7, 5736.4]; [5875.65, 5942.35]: -3.4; 72.8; 76.1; 63.7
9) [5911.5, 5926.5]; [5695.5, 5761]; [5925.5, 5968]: 0.1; 74.7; 72.9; 73.2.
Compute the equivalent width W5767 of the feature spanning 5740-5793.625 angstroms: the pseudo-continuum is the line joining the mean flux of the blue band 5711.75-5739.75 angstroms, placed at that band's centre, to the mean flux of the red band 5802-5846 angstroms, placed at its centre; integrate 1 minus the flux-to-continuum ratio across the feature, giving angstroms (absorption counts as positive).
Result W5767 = -0.56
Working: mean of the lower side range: 74.2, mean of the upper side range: 77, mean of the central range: 76.1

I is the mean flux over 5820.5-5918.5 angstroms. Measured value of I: 67.5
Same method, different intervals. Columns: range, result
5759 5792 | 75.2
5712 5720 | 76.5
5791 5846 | 77.1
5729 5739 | 72.1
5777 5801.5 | 75.4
